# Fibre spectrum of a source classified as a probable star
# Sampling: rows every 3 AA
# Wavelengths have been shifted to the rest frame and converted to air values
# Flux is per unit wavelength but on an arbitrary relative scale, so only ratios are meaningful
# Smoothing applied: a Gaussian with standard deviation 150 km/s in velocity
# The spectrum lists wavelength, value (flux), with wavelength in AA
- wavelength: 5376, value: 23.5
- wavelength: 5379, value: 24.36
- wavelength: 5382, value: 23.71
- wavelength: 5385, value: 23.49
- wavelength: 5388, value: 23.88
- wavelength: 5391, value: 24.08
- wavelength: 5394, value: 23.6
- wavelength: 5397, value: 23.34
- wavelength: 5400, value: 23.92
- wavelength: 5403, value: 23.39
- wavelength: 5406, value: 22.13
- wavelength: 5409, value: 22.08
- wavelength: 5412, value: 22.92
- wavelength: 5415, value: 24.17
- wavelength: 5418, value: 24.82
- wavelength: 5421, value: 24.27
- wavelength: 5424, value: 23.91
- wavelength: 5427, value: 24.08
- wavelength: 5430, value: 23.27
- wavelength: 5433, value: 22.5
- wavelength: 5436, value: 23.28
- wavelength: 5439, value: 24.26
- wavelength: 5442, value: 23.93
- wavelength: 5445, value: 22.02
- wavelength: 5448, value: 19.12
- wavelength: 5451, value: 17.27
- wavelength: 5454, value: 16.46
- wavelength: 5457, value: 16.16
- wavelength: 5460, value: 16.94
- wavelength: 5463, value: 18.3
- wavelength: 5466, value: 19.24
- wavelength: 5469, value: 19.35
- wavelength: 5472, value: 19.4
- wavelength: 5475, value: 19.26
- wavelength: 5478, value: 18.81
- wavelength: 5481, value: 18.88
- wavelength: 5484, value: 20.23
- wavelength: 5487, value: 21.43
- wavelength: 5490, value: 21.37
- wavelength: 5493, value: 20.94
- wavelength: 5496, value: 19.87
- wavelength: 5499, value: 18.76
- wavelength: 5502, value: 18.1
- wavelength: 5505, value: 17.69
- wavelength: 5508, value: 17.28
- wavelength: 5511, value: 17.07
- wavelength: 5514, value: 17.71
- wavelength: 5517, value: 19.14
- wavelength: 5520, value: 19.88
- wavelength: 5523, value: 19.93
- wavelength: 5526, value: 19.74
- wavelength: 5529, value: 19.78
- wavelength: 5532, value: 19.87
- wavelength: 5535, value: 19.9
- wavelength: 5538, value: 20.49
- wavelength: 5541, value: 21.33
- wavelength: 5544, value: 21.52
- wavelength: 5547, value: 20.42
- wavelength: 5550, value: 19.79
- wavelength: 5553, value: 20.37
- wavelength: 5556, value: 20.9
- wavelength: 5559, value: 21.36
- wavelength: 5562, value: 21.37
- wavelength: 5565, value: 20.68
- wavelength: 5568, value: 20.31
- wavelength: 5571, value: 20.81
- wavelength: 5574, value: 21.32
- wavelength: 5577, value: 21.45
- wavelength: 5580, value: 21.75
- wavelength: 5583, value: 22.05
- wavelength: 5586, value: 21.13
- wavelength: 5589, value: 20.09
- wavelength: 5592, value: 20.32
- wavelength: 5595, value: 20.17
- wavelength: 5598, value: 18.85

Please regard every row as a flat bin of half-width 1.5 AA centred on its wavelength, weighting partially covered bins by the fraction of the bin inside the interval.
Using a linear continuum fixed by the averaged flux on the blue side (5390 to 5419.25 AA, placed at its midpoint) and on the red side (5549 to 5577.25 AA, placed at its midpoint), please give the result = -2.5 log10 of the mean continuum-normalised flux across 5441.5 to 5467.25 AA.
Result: 0.21 mag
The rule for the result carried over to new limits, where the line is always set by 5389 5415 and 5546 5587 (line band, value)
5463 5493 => 0.13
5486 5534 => 0.13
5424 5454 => 0.04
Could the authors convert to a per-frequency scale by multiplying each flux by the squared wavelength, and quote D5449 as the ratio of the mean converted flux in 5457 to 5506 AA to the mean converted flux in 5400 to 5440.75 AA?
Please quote 0.84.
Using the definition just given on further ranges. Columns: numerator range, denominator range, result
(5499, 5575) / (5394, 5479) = 0.96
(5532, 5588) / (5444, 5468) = 1.20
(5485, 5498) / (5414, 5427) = 0.88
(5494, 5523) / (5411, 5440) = 0.80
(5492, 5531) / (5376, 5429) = 0.83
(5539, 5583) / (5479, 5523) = 1.12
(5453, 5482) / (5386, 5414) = 0.81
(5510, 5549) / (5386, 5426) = 0.88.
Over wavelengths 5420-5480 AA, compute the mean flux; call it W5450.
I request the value 20.5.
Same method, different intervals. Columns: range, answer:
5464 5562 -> 19.7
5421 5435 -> 23.5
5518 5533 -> 19.8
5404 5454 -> 22.6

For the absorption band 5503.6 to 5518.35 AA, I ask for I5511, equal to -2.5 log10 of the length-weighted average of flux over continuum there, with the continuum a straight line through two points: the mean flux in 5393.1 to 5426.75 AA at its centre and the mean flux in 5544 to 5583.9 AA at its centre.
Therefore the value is 0.22 mag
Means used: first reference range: 23.5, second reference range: 21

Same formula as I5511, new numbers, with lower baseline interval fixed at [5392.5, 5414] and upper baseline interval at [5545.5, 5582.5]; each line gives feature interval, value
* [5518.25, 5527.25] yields 0.09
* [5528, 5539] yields 0.07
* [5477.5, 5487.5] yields 0.12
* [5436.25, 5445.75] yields -0.04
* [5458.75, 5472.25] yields 0.19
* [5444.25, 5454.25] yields 0.20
